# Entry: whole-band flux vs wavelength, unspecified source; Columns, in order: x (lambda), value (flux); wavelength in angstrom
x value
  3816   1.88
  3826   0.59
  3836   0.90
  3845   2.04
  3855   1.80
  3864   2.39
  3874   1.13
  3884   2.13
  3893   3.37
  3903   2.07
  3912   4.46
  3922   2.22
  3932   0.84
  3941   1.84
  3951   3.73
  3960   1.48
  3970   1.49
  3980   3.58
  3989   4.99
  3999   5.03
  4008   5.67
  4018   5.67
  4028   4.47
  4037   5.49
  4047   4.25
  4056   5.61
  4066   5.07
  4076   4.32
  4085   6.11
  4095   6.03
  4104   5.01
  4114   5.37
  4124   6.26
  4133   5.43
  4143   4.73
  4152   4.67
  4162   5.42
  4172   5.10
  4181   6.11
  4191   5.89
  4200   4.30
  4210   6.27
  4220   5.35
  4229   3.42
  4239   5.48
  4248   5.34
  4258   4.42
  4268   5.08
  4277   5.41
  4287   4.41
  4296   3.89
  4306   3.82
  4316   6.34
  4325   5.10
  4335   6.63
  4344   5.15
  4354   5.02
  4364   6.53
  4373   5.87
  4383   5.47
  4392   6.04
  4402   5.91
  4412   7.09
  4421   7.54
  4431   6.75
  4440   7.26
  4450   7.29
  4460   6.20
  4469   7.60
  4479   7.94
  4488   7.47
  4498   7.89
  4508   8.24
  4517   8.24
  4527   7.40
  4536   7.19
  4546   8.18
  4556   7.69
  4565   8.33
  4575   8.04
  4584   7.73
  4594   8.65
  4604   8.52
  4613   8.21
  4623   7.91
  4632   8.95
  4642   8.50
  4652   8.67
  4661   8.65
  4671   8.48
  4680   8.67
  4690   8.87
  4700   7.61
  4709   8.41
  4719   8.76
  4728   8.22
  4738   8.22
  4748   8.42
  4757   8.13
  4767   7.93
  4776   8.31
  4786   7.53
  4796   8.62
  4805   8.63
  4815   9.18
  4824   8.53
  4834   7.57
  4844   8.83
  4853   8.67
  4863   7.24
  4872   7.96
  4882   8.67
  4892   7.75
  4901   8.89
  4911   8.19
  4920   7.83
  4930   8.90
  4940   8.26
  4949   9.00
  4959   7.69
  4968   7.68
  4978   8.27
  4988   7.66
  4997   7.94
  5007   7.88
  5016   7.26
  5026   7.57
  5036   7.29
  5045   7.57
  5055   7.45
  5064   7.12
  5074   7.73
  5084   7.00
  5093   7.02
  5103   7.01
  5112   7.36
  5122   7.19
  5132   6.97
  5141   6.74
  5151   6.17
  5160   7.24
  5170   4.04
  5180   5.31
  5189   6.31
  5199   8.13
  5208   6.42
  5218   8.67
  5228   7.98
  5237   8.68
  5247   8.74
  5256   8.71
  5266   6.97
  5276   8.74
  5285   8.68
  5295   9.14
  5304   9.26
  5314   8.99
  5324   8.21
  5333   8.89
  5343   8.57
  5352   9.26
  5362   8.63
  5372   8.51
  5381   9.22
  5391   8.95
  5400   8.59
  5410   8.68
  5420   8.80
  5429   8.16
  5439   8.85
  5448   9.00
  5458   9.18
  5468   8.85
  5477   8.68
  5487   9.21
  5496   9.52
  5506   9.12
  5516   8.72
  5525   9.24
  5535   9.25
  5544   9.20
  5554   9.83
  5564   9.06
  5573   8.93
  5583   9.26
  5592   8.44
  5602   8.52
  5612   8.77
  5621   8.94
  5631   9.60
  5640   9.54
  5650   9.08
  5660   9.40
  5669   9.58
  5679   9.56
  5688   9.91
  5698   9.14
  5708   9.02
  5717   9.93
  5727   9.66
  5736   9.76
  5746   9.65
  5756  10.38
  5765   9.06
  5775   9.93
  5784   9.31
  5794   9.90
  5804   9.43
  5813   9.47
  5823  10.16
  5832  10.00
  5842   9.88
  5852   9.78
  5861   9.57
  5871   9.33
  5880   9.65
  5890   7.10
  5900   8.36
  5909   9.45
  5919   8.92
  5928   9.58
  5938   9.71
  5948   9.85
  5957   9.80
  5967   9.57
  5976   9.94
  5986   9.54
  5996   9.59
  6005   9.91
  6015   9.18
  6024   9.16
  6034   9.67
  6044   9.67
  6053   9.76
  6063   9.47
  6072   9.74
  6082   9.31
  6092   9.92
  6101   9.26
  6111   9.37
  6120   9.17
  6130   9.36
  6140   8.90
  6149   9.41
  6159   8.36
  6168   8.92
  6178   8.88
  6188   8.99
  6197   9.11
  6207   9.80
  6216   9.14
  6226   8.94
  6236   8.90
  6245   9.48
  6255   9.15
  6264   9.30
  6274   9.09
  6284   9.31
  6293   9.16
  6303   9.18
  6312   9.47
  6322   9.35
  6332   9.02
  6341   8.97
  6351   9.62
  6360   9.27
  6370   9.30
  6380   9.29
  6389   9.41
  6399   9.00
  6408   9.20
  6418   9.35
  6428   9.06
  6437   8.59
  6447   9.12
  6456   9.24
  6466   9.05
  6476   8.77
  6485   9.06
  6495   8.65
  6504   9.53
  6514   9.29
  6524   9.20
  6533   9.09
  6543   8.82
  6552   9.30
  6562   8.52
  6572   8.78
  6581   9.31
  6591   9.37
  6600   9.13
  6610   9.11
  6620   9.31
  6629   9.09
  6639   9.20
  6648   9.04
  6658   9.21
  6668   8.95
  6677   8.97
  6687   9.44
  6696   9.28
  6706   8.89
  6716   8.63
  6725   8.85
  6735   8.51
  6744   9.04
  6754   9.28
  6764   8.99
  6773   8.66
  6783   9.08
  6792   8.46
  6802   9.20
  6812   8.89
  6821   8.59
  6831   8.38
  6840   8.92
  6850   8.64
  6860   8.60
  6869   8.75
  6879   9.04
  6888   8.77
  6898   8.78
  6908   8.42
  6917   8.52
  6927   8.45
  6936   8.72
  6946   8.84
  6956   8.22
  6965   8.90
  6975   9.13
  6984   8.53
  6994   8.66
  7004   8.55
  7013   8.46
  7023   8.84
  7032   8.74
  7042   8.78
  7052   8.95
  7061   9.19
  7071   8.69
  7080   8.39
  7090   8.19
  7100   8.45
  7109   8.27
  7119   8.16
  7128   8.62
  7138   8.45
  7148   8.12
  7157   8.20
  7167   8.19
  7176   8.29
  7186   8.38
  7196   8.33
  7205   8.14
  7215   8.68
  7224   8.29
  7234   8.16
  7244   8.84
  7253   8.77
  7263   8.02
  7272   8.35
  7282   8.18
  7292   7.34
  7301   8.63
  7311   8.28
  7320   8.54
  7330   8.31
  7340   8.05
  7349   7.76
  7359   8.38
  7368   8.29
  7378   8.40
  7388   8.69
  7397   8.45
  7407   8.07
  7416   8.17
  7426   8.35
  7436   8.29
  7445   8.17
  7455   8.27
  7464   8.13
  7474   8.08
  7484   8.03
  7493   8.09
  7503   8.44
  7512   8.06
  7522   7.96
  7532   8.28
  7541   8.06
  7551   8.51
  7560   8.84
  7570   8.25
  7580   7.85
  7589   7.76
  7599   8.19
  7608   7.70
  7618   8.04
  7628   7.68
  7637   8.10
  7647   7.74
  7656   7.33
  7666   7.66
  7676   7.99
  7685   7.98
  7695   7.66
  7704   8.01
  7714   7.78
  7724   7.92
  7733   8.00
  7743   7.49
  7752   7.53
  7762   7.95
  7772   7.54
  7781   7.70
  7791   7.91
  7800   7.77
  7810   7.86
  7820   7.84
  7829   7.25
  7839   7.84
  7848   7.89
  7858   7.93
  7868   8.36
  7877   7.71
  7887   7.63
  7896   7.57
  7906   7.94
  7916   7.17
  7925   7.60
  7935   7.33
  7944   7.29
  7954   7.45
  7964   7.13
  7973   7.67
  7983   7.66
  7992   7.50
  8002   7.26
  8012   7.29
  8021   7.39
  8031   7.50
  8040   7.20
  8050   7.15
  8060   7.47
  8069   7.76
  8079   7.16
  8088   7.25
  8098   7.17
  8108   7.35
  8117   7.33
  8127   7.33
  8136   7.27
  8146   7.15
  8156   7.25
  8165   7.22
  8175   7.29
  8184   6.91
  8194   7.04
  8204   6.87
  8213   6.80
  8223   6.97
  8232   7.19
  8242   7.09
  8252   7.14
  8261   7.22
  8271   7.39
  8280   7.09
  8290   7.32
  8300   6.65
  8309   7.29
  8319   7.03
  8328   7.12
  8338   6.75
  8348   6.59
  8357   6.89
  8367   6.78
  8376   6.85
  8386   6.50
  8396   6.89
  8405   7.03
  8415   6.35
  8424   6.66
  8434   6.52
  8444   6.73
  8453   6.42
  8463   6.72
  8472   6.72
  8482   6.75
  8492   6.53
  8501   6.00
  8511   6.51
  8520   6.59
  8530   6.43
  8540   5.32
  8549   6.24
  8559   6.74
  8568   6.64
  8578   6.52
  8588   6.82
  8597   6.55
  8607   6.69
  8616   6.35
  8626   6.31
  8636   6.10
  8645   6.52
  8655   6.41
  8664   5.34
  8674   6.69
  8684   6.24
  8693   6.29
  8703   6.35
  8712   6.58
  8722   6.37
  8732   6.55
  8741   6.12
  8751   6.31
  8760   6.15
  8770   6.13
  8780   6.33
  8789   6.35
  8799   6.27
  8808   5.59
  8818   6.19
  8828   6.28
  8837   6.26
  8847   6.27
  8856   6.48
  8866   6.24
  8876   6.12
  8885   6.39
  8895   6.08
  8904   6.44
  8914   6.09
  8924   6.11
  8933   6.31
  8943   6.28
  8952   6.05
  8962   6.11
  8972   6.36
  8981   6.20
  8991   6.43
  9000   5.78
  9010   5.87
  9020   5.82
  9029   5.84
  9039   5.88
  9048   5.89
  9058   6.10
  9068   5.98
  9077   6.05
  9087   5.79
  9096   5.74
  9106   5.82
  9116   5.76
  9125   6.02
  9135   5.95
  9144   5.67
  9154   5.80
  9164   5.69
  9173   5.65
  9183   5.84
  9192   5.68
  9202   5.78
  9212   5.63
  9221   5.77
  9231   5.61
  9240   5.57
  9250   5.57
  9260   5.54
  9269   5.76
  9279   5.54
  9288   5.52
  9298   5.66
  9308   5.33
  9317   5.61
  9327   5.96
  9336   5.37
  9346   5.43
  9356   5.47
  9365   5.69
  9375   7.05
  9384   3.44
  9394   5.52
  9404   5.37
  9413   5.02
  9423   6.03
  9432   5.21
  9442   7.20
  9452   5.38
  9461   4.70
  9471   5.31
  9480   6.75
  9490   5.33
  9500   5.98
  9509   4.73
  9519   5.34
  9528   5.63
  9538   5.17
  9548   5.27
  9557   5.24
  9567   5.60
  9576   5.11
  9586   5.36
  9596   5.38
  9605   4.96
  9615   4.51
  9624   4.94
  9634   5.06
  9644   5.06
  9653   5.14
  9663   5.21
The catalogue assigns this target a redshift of 0.00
